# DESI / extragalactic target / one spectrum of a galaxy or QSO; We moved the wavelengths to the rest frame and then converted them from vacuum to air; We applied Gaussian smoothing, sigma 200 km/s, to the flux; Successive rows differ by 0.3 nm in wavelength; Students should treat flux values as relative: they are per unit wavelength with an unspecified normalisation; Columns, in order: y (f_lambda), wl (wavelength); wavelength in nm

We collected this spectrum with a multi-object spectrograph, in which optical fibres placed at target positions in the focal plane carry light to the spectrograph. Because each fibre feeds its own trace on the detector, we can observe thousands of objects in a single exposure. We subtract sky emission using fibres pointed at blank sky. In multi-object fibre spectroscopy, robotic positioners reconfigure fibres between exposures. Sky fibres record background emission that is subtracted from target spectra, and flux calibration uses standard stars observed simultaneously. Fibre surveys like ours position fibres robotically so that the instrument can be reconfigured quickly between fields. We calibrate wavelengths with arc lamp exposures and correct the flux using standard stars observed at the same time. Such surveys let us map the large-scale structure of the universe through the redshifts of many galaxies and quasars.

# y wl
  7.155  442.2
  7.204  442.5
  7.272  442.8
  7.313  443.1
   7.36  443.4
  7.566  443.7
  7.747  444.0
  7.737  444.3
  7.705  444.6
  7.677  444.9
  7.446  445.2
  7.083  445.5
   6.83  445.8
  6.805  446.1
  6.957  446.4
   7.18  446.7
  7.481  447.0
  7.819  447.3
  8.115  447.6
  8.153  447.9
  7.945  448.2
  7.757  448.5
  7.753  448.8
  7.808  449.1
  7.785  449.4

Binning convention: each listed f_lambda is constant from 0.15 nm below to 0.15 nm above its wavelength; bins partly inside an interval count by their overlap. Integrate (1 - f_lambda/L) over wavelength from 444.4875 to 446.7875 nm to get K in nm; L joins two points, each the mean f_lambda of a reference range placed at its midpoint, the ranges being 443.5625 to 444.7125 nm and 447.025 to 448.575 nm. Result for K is 0.17 nm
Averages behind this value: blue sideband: 7.69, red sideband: 7.93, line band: 7.2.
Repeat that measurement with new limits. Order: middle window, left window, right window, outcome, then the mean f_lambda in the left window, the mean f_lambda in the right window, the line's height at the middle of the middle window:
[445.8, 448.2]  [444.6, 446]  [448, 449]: 0.03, 7.29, 7.83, 7.58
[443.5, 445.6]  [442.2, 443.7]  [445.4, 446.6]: -0.14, 7.3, 6.92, 7.1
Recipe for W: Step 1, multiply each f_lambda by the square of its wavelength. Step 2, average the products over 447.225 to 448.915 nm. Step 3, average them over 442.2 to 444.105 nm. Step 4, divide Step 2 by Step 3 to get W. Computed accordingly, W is 1.10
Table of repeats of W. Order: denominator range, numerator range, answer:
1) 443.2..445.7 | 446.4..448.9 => 1.04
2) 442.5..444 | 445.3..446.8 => 0.96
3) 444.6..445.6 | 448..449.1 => 1.07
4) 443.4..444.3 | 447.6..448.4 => 1.08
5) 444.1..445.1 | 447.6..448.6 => 1.05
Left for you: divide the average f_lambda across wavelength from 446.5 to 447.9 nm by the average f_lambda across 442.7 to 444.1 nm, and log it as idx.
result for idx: 1.03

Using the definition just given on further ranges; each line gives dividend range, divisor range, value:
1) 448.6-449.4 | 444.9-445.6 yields 1.06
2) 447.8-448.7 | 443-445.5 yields 1.05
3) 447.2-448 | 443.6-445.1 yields 1.05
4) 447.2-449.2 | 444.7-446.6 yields 1.11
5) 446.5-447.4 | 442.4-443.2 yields 1.03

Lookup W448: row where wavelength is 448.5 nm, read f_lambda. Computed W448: 7.757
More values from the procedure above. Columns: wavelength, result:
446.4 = 6.957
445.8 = 6.83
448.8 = 7.753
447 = 7.481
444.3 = 7.737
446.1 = 6.805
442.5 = 7.204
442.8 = 7.272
